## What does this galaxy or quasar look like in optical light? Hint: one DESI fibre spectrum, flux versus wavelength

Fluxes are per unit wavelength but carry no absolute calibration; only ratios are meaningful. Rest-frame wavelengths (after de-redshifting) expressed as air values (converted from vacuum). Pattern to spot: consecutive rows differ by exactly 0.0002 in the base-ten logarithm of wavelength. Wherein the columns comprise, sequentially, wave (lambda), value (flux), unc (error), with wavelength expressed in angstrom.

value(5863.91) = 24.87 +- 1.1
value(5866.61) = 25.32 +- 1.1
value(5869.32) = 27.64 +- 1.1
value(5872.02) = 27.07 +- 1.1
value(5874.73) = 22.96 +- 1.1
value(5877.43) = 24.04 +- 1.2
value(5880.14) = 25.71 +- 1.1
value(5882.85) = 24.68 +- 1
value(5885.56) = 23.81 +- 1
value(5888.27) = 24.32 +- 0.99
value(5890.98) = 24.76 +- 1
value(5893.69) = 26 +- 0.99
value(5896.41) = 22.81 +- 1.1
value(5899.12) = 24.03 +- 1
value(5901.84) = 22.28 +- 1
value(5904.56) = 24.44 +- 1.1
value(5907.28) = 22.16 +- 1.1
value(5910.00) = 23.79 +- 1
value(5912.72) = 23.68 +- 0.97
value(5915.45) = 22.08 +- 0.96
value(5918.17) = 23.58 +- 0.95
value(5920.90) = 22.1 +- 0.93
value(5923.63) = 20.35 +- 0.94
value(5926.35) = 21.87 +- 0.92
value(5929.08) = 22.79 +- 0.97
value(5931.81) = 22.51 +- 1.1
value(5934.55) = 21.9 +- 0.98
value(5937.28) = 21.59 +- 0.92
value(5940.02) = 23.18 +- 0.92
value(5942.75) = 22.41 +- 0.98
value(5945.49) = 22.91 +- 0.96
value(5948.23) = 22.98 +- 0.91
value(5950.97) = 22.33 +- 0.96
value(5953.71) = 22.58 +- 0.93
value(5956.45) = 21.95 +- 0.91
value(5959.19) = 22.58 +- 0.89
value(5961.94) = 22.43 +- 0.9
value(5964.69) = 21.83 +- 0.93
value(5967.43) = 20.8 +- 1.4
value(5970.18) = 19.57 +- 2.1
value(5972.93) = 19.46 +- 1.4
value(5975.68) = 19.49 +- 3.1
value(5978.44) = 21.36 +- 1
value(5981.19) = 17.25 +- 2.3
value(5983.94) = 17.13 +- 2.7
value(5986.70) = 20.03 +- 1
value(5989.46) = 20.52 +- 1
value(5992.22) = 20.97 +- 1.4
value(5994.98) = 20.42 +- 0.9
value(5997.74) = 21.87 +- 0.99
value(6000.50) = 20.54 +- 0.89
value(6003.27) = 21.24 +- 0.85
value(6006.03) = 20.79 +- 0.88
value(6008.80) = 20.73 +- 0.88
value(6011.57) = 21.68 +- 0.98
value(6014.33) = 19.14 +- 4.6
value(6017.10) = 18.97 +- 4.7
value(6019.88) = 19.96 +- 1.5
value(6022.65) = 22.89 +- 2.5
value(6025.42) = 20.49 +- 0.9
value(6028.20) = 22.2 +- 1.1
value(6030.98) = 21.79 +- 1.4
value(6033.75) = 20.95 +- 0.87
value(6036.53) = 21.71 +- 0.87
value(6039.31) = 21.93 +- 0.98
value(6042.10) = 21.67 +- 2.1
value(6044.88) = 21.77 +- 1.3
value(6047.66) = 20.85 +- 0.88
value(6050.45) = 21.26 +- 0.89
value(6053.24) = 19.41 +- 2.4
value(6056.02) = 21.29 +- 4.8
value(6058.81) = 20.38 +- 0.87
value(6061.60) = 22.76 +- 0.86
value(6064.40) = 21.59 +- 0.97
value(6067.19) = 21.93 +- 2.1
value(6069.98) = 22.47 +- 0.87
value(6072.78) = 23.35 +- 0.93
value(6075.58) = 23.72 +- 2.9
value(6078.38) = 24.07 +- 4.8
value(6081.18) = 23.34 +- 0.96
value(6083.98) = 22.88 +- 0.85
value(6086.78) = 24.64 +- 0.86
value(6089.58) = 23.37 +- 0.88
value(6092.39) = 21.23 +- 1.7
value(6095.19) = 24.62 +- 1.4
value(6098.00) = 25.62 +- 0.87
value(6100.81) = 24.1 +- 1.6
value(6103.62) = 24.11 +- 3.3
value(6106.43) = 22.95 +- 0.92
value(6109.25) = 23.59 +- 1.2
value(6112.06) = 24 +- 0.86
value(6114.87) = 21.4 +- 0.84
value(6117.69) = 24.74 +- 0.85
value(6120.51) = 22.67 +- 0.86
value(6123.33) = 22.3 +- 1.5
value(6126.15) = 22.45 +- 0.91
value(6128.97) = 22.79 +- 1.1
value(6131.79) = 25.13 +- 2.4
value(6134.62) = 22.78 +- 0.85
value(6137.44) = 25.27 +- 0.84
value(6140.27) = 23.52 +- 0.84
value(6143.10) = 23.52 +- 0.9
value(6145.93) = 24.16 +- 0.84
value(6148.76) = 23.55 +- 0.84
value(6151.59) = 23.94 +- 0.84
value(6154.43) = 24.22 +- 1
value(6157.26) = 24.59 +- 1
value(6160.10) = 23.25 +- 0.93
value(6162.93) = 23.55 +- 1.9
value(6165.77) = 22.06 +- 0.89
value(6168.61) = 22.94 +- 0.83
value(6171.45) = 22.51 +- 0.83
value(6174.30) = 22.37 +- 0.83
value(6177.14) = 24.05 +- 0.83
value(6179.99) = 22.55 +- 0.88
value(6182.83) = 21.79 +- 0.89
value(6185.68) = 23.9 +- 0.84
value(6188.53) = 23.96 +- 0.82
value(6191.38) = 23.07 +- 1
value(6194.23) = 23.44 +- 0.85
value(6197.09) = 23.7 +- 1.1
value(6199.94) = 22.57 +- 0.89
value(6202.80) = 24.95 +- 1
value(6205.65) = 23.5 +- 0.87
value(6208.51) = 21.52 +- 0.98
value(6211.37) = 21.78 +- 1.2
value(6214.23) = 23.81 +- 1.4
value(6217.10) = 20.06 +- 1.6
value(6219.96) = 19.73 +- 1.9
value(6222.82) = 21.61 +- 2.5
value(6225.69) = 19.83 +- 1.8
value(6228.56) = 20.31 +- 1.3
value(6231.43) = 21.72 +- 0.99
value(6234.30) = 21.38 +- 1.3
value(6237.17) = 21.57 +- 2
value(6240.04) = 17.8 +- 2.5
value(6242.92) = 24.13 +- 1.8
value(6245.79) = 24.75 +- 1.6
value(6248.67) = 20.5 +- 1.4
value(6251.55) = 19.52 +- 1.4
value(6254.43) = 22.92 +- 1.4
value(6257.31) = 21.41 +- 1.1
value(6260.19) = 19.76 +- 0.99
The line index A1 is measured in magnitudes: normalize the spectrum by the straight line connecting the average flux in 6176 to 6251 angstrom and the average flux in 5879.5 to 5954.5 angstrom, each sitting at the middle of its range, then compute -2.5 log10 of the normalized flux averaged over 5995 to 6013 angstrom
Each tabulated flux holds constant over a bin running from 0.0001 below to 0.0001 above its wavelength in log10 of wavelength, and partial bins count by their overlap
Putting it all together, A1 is 0.09 mag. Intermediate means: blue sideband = 23.1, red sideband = 22.2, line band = 21.1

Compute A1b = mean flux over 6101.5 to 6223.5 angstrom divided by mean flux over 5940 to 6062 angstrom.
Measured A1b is 1.10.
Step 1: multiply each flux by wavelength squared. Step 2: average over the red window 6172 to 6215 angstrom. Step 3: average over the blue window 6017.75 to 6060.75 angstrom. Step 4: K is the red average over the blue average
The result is 1.15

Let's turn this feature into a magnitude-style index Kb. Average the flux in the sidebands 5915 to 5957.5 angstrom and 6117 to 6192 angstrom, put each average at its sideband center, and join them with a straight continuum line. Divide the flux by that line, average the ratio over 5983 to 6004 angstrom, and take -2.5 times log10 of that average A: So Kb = 0.11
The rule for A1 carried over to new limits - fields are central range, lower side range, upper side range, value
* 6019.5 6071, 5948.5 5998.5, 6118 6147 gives 0.026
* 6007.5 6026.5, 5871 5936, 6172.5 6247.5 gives 0.123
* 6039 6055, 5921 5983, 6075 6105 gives 0.098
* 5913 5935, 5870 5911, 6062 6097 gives 0.086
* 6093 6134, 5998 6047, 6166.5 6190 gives -0.064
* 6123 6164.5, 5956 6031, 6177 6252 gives -0.099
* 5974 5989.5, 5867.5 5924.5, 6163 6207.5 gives 0.230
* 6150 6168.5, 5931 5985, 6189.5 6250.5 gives -0.083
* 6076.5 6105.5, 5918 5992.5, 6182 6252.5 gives -0.099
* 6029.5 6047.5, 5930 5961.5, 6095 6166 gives 0.071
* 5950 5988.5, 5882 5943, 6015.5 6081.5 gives 0.096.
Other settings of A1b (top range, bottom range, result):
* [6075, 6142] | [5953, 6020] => 1.15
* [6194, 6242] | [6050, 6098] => 0.96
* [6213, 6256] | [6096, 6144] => 0.90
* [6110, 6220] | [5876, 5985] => 1.03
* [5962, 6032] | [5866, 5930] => 0.86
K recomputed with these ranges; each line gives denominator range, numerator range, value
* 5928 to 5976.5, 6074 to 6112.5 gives 1.14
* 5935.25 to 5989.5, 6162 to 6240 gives 1.14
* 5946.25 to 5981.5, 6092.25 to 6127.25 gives 1.16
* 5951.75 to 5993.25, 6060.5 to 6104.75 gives 1.18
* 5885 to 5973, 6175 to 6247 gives 1.08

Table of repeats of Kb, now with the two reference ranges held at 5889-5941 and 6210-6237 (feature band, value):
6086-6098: -0.08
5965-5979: 0.12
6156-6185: -0.07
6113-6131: -0.05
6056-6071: 0.02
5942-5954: 0.01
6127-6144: -0.10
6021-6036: 0.03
